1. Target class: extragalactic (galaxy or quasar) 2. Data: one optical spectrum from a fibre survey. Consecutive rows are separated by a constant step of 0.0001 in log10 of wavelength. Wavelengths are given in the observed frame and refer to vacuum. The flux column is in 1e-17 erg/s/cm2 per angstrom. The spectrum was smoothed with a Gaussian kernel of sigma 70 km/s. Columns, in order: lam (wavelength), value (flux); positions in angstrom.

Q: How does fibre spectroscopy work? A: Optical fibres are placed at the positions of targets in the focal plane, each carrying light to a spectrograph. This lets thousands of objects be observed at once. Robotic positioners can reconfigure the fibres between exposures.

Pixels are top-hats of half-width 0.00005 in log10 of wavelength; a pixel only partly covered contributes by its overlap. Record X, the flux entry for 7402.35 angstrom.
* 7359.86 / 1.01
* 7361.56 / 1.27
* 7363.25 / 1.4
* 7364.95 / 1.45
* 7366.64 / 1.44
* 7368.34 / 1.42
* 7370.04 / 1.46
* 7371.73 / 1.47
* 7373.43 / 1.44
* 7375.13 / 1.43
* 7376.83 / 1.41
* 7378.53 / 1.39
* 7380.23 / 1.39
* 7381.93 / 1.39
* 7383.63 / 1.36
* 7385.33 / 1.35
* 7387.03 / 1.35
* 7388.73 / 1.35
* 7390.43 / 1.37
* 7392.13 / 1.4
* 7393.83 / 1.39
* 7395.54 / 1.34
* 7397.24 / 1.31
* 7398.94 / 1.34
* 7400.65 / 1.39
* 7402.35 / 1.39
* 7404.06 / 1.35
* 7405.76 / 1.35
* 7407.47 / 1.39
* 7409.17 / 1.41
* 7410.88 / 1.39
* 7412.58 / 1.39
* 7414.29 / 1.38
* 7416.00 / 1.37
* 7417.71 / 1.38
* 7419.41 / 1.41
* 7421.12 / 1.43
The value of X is 1.39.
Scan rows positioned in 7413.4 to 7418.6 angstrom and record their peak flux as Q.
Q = 1.38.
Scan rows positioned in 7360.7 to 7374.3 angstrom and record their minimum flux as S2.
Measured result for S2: 1.27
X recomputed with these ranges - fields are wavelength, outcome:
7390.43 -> 1.37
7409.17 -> 1.41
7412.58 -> 1.39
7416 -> 1.37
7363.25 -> 1.4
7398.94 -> 1.34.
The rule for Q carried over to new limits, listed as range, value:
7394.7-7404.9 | 1.39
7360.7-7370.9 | 1.46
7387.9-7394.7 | 1.4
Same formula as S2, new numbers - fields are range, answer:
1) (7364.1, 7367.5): 1.44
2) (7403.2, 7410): 1.35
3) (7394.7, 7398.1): 1.31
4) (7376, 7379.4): 1.39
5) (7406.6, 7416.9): 1.37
